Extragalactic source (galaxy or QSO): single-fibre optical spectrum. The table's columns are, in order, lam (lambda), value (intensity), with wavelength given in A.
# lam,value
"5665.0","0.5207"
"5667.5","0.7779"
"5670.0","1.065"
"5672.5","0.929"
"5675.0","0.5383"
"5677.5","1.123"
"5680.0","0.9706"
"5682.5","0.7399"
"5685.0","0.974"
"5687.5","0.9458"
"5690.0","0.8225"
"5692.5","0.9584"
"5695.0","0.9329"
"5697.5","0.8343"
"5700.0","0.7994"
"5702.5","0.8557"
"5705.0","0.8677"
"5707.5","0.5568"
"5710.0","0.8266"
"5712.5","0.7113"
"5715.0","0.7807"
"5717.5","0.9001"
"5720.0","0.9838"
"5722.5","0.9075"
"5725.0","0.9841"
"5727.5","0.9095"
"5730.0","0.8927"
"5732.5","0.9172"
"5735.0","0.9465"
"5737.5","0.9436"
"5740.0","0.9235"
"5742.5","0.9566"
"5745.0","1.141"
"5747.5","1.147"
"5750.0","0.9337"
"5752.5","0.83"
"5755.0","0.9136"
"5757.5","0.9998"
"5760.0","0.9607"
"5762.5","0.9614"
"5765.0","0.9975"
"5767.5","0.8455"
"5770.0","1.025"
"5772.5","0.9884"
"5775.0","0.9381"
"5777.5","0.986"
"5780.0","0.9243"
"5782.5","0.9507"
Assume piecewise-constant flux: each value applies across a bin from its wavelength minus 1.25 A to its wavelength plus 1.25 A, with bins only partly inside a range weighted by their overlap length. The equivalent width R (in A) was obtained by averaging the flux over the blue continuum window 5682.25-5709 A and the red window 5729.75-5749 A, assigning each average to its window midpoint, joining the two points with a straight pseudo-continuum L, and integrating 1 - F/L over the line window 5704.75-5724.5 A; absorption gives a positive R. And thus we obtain 1.9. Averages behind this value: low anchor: 0.848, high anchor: 0.988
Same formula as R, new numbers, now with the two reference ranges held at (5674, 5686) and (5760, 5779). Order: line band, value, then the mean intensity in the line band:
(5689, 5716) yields 2.5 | 0.814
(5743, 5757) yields -0.7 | 0.991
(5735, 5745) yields -0.4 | 0.967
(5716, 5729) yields -0.2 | 0.933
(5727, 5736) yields 0.1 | 0.916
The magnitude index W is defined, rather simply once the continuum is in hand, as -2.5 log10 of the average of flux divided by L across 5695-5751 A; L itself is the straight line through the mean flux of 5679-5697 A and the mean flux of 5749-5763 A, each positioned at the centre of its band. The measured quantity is 0.03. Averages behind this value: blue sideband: 0.902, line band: 0.897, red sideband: 0.932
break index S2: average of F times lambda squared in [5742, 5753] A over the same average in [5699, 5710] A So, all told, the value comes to 1.33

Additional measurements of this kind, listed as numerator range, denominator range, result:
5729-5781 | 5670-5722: 1.14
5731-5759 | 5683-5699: 1.09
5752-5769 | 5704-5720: 1.21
